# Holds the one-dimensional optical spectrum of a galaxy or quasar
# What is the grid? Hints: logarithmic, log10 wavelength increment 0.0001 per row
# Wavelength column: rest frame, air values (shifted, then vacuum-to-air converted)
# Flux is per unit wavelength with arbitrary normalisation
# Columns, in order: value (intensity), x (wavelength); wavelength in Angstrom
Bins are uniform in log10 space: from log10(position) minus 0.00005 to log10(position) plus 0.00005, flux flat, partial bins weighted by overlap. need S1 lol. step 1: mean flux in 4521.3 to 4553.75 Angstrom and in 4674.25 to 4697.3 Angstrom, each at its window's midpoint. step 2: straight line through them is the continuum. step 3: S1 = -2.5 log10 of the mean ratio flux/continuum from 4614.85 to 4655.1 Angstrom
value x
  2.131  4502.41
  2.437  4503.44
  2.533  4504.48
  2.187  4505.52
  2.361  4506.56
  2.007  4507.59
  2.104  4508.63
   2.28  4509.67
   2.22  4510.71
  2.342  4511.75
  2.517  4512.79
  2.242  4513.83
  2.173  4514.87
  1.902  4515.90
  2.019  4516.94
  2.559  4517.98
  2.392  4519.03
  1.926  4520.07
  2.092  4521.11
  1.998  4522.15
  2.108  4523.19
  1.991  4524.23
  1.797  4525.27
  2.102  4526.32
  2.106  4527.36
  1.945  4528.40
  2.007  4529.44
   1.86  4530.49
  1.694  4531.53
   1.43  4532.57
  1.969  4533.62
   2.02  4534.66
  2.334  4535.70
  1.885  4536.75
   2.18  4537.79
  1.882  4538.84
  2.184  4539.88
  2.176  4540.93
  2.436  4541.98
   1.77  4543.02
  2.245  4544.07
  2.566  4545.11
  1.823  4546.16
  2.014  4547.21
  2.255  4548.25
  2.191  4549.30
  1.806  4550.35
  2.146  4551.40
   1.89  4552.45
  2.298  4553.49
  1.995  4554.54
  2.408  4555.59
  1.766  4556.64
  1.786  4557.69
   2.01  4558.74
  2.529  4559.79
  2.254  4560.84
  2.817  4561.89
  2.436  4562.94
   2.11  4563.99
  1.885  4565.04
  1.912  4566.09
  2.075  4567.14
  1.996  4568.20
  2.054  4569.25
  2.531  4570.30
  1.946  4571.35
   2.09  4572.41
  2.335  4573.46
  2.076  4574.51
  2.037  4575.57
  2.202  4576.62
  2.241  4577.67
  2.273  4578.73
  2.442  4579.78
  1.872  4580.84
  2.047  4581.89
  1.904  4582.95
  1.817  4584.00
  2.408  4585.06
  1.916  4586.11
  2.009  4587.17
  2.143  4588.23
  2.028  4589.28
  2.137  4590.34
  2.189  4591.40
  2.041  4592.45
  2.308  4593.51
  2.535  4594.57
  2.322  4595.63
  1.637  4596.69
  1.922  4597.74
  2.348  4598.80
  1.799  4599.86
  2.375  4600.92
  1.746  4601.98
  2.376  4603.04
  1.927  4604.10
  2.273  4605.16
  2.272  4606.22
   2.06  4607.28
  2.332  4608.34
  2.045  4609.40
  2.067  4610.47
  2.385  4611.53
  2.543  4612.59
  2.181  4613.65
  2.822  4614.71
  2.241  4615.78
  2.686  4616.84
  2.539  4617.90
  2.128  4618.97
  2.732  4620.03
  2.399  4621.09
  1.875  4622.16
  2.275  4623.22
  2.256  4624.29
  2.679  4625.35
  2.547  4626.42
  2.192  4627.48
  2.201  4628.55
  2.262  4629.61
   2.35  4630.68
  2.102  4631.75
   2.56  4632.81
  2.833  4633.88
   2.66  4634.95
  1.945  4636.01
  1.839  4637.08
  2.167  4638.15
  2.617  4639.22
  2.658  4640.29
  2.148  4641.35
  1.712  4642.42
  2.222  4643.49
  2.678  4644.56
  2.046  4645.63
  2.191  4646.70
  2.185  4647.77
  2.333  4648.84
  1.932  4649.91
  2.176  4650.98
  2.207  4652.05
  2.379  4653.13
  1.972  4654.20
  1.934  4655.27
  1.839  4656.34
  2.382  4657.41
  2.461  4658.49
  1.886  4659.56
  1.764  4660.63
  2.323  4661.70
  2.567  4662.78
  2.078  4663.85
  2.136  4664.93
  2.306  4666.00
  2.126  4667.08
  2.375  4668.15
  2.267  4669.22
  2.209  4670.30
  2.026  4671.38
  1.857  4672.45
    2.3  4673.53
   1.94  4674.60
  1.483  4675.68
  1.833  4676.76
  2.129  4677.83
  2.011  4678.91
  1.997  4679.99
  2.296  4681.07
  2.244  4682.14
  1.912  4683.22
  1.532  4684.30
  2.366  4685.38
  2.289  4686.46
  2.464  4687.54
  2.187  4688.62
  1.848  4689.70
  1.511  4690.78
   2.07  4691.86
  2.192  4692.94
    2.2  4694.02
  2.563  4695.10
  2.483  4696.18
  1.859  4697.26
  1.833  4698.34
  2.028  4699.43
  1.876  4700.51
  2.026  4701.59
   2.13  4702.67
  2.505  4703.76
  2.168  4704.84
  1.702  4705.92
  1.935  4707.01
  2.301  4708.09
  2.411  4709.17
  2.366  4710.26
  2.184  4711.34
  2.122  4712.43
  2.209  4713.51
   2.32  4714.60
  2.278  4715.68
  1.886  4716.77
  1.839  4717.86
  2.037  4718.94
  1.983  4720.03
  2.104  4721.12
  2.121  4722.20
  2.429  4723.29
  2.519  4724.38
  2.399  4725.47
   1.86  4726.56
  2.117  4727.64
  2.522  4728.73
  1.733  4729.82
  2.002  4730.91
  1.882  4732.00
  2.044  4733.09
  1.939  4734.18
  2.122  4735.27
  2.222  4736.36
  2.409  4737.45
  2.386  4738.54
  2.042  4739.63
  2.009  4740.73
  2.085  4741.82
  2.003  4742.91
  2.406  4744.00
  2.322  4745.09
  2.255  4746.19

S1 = -0.12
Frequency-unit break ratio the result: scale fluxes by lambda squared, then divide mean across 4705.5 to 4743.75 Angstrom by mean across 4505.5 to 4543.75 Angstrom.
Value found 1.12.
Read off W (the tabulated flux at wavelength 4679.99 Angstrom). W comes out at 1.997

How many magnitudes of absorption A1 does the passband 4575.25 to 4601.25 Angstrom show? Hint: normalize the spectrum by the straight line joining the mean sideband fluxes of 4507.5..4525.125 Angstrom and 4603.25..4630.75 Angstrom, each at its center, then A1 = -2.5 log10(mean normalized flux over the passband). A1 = 0.08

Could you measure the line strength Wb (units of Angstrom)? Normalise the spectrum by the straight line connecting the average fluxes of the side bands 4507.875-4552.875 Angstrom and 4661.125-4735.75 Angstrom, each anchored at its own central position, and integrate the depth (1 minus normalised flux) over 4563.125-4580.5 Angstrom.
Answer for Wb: -0.4 Angstrom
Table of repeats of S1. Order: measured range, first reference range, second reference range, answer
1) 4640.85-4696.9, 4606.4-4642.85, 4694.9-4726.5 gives 0.05 mag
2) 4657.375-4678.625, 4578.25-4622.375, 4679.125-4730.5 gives 0.02 mag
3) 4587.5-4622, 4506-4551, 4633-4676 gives -0.04 mag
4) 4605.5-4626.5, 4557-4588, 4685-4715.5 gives -0.10 mag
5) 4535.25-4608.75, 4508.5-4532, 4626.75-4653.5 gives 0.02 mag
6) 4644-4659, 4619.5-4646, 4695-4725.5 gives 0.04 mag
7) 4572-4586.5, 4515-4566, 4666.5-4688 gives -0.02 mag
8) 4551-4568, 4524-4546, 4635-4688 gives -0.05 mag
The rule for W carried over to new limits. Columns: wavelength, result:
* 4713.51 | 2.209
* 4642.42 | 1.712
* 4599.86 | 1.799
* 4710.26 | 2.366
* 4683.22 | 1.912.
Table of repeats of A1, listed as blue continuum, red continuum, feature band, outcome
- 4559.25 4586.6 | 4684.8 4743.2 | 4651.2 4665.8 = 0.00 mag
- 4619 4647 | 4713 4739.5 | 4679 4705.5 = 0.05 mag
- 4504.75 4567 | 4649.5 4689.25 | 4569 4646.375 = -0.06 mag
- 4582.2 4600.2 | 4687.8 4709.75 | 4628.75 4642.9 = -0.10 mag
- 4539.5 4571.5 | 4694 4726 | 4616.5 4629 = -0.11 mag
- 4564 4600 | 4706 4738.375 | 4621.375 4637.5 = -0.09 mag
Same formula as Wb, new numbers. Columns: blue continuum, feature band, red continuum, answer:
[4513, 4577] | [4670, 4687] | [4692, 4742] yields 0.8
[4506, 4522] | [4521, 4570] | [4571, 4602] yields 2.1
